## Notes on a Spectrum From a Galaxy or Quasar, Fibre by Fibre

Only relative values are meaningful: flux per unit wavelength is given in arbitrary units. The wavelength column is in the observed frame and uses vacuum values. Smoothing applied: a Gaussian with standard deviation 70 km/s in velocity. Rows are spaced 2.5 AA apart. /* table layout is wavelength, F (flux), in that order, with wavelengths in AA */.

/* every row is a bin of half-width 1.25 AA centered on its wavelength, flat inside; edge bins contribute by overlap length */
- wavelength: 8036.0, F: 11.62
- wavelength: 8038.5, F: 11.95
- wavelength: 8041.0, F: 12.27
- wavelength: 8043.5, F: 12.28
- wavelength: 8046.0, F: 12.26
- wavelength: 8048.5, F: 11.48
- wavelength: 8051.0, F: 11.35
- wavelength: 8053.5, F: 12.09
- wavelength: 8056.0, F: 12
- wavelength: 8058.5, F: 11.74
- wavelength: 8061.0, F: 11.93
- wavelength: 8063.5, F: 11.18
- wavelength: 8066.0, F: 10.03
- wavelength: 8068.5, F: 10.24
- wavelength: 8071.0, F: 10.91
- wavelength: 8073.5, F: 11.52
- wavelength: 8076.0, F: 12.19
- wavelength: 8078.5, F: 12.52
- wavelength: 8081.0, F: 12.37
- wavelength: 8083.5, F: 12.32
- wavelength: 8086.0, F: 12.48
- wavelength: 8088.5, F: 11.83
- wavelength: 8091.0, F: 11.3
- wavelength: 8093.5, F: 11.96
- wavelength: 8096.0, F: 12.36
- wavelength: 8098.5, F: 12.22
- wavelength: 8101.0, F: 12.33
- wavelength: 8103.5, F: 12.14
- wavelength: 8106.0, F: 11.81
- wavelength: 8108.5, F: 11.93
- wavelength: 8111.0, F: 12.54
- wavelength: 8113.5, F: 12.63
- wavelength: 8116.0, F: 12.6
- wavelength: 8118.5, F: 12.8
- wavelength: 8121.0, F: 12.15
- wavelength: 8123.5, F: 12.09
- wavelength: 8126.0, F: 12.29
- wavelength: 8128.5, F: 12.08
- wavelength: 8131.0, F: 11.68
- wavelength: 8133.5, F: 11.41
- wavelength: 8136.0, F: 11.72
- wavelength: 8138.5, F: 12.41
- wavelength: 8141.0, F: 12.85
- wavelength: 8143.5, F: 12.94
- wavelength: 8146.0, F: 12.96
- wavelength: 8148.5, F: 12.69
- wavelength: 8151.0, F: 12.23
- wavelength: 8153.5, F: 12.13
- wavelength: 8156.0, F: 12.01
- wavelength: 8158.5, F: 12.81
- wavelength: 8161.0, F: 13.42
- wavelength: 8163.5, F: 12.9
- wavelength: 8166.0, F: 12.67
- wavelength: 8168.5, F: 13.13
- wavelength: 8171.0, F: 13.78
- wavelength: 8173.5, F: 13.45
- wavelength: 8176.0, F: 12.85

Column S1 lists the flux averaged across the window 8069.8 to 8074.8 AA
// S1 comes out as 11.2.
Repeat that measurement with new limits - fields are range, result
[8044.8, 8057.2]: 11.8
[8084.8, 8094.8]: 11.9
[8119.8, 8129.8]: 12.2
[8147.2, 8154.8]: 12.4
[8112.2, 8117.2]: 12.6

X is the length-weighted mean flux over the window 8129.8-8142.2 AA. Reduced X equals 12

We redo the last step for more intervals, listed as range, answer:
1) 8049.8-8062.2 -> 11.8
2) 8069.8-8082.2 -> 11.9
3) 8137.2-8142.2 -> 12.6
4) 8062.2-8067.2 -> 10.6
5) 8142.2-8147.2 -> 12.9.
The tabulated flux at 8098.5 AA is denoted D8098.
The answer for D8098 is 12.22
